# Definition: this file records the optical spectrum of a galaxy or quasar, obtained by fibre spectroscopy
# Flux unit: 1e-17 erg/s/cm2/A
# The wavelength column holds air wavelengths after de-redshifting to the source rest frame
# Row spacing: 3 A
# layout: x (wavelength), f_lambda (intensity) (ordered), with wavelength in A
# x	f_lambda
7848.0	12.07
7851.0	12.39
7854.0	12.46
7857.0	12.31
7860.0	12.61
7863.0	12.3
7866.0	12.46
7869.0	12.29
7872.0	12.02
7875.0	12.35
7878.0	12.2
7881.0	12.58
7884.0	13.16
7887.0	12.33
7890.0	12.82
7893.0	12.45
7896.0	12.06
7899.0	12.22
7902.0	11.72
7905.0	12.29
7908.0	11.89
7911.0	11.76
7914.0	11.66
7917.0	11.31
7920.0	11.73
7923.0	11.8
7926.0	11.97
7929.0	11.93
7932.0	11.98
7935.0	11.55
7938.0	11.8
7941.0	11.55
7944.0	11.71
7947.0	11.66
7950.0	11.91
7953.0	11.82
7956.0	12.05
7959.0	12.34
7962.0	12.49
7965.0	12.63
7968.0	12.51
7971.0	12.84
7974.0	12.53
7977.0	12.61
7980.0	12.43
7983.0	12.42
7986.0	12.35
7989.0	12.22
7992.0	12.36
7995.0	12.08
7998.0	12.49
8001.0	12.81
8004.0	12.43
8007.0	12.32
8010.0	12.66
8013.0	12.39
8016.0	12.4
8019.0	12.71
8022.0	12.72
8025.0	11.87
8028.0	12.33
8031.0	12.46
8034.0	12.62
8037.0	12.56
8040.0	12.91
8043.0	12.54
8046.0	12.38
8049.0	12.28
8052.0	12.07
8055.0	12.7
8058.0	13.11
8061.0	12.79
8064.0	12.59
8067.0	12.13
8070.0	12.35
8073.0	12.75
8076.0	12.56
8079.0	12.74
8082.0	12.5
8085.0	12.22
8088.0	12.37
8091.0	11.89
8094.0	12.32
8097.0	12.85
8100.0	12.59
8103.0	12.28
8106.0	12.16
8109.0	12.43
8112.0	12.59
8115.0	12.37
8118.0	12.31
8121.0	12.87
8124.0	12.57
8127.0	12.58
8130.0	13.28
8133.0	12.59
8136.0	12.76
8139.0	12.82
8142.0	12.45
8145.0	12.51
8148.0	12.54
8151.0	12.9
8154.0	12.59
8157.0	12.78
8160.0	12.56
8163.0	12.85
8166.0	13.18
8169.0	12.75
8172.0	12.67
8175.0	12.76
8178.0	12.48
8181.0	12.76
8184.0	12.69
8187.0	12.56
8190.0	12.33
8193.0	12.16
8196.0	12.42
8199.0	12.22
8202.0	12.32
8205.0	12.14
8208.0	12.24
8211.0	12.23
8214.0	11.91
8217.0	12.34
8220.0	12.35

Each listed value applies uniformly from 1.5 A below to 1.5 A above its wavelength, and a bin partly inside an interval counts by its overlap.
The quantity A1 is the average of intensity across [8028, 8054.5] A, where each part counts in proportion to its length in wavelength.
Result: 12.5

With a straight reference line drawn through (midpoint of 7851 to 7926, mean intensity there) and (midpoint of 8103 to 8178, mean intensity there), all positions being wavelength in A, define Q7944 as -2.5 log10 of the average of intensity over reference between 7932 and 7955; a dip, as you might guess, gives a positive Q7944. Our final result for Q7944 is 0.05 mag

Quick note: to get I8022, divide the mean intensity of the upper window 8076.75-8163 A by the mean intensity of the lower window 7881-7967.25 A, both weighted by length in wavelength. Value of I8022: 1.04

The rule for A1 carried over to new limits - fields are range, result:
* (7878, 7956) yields 12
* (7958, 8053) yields 12.5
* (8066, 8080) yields 12.5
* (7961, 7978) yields 12.6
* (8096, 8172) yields 12.6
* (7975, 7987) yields 12.5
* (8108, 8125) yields 12.5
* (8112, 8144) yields 12.7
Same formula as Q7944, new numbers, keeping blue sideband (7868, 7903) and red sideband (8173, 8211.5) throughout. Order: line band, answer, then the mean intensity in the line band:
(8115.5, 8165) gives -0.02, 12.7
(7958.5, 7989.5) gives -0.01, 12.5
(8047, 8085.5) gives -0.01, 12.5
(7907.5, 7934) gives 0.05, 11.8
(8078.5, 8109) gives 0.00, 12.4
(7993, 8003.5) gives -0.01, 12.5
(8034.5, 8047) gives -0.02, 12.6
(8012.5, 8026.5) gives 0.00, 12.4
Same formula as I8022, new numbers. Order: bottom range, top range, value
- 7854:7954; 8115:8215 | 1.04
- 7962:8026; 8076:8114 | 1.00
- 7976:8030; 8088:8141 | 1.01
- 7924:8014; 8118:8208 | 1.03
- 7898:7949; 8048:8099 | 1.06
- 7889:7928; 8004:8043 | 1.04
